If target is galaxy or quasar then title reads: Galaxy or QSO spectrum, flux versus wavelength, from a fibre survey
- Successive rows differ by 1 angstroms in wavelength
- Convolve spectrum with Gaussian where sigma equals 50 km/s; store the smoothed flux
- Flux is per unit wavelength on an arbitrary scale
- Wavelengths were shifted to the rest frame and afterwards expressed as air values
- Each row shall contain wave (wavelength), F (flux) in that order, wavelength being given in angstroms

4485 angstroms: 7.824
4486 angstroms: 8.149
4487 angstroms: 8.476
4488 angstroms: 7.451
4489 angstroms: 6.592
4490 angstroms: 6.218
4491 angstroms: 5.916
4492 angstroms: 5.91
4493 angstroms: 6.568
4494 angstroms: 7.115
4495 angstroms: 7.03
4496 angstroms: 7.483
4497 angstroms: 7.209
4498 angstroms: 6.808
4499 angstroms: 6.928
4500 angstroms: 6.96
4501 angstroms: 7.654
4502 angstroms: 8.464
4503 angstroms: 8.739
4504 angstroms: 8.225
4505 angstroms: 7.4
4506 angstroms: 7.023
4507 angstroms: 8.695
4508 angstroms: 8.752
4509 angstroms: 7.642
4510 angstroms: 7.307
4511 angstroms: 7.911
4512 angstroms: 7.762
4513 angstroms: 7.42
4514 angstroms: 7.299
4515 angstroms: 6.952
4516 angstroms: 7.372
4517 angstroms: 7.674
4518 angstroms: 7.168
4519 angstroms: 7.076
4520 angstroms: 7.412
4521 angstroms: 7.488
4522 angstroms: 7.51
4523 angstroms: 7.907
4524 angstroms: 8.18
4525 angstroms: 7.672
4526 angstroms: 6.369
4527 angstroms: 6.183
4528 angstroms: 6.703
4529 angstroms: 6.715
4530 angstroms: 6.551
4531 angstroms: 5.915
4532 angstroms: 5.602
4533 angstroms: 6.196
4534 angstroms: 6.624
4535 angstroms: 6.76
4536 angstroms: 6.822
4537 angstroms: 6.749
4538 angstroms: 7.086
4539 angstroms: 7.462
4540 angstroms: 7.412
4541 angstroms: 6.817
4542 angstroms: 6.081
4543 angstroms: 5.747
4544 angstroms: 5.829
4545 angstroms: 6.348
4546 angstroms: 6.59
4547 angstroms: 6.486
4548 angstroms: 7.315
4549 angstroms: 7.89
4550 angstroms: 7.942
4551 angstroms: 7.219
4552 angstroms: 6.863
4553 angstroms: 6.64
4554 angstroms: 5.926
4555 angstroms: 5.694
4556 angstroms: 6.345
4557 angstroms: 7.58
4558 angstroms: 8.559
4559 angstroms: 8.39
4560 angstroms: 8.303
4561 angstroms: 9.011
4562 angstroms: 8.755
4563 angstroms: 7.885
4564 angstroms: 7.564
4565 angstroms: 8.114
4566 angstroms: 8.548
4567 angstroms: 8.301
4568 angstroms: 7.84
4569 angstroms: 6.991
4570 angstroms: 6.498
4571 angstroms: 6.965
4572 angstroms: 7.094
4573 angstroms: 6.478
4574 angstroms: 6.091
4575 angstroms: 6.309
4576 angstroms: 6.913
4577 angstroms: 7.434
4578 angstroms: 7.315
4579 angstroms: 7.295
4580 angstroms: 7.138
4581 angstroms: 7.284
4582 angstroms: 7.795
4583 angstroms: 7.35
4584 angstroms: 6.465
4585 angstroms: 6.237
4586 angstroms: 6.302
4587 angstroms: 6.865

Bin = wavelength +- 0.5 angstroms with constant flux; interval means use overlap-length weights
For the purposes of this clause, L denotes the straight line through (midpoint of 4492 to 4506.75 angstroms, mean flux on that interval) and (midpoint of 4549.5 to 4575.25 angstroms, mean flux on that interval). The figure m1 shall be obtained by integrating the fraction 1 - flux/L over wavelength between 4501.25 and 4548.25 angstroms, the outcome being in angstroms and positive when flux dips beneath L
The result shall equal 1.5 angstroms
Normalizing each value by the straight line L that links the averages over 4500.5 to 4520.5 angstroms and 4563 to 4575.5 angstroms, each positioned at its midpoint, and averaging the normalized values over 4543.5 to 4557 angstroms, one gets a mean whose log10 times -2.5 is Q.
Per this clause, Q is 0.103 mag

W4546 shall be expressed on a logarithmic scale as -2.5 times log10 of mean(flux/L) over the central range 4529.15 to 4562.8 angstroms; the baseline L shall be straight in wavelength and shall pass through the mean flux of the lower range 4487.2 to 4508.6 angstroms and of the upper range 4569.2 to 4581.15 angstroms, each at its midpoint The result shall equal 0.01 mag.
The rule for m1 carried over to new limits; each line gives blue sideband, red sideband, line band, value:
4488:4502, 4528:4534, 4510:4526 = -2.4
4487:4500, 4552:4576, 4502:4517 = -1.8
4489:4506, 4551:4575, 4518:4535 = 0.8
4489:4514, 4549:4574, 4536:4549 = 1.3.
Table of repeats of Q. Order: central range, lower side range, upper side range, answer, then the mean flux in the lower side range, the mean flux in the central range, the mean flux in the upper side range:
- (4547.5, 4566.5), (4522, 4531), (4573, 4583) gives -0.09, 7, 7.61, 7.05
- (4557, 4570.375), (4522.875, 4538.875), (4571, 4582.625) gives -0.16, 6.74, 8.06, 7.01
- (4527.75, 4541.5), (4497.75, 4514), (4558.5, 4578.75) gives 0.15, 7.73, 6.67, 7.54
